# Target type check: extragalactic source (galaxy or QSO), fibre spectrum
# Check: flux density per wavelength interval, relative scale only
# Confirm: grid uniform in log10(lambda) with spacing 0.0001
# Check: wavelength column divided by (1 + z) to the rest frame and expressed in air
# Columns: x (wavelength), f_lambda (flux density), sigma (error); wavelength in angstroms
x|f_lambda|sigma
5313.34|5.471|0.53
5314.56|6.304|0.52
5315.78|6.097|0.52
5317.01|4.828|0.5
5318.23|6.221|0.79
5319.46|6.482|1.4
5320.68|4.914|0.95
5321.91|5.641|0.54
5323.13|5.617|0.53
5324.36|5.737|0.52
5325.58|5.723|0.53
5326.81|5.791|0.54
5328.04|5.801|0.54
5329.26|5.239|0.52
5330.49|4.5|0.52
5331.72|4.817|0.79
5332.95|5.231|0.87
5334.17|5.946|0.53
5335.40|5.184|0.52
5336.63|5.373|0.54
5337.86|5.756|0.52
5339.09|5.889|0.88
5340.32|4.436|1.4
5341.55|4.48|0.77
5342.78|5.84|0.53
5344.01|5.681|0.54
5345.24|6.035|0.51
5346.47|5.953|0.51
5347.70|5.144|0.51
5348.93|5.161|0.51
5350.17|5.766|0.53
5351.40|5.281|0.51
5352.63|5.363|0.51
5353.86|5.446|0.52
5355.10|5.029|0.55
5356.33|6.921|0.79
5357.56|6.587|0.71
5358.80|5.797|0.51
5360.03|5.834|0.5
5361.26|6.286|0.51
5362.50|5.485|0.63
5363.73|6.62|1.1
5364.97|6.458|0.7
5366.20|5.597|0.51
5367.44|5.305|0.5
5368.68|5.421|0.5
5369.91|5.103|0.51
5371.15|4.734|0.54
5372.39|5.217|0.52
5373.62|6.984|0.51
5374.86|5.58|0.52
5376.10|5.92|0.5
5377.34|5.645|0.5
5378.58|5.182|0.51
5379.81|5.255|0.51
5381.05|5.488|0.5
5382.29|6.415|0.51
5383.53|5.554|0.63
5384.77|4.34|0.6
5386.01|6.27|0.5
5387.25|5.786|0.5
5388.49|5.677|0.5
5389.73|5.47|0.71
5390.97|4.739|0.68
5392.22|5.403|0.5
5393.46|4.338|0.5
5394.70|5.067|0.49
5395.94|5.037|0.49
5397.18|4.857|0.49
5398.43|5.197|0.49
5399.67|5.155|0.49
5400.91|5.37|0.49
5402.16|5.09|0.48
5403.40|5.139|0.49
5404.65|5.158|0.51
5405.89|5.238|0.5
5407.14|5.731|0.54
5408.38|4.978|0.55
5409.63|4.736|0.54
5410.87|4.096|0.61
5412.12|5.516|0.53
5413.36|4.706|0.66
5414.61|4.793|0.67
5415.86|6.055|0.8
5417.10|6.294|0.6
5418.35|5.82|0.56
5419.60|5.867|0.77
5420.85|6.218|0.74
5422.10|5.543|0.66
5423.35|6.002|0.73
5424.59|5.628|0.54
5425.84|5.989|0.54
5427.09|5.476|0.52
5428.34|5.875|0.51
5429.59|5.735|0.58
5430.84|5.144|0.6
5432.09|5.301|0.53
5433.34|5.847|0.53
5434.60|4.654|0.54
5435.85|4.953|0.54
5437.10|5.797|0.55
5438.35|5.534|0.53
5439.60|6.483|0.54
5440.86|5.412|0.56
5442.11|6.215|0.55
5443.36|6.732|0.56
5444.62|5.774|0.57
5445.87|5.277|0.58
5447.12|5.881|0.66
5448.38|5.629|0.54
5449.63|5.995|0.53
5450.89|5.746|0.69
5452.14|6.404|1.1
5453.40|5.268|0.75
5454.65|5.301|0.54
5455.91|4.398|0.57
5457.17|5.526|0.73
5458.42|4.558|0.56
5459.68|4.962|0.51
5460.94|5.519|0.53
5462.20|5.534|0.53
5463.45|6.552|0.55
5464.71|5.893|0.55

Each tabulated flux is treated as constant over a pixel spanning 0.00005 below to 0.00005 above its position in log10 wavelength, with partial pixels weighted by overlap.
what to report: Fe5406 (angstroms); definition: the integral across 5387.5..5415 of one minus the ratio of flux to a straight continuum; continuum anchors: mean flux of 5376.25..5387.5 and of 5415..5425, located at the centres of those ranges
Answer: 3.1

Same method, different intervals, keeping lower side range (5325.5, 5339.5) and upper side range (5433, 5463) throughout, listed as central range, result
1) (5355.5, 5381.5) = -1.5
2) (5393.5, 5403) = 0.8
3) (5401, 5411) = 0.8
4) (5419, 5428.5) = -0.5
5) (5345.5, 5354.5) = 0.0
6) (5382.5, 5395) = 0.4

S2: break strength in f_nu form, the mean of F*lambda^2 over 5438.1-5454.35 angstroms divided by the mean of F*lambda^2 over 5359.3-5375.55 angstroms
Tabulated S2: 1.1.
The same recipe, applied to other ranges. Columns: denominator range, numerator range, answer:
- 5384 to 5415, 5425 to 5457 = 1.12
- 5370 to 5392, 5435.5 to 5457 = 1.06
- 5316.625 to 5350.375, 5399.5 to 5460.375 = 1.04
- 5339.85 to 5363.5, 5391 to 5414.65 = 0.91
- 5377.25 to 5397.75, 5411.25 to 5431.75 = 1.07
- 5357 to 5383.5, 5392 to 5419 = 0.91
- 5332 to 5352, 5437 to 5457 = 1.10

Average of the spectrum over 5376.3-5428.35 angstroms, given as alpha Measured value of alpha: 5.38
